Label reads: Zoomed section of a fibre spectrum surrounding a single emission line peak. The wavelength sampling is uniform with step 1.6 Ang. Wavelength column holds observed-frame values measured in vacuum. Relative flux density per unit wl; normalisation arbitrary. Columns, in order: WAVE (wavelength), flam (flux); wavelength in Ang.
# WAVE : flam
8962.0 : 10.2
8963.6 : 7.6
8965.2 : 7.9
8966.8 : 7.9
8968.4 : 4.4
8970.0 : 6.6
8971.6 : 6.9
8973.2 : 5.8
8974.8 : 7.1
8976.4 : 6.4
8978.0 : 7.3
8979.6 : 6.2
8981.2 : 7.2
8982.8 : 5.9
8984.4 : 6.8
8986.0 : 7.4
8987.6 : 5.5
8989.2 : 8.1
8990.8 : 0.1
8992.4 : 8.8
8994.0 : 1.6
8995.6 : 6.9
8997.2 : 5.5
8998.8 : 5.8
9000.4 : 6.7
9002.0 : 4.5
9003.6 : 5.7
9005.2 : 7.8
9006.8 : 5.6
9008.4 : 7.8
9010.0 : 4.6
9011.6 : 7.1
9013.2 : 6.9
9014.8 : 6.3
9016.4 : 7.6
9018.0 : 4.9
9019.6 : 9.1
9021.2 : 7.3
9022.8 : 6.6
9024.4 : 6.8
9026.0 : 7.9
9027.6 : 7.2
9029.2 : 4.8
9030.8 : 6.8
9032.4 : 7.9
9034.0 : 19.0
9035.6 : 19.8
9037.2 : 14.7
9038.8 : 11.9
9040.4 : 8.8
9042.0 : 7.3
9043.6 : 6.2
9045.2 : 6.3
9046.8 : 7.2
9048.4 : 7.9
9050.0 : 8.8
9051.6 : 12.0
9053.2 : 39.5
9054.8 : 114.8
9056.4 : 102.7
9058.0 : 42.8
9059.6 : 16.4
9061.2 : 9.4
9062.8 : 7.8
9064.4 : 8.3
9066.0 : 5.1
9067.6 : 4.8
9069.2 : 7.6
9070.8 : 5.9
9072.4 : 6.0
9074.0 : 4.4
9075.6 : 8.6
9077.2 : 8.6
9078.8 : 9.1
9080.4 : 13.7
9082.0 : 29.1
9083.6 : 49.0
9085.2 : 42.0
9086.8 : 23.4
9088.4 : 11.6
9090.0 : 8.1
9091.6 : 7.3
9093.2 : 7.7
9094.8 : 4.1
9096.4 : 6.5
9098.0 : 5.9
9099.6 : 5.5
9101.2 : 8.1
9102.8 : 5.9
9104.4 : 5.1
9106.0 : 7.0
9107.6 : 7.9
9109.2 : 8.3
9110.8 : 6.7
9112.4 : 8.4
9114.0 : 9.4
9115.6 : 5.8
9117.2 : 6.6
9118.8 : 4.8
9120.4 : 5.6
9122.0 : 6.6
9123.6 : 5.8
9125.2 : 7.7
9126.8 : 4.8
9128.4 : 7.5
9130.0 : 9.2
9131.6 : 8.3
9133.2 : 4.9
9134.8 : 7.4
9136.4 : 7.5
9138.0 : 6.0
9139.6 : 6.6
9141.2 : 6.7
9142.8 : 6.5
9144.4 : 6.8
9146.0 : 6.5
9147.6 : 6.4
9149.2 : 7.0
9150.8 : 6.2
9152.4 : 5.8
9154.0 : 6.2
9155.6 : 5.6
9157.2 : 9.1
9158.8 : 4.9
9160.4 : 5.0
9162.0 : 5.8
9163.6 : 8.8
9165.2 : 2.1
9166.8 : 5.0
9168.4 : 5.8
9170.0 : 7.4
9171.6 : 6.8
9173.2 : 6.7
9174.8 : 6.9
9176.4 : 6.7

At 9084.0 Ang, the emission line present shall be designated [N II]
